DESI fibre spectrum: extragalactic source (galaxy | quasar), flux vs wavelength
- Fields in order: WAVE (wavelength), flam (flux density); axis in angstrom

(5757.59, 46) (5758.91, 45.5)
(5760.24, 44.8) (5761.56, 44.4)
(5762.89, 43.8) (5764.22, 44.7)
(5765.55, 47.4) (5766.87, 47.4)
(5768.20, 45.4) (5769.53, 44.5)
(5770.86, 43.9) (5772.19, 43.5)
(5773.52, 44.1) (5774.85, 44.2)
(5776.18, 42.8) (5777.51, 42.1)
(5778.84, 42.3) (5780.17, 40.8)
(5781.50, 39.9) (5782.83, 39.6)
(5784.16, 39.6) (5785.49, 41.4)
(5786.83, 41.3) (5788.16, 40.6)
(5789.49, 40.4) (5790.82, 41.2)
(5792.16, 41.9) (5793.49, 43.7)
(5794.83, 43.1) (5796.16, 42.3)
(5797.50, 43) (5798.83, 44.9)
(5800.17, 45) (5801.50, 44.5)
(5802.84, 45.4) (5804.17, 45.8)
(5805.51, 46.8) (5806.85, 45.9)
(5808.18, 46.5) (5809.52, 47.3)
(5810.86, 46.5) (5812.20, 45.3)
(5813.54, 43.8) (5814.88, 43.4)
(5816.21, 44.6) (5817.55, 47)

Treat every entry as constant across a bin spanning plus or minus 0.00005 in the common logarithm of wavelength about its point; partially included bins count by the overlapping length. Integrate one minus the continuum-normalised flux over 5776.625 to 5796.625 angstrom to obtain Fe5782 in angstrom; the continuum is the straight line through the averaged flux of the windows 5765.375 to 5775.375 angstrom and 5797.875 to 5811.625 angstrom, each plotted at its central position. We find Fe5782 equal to 1.8 angstrom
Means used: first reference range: 44.9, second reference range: 45.8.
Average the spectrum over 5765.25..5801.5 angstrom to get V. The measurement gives 42.8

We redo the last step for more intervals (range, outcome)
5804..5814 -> 46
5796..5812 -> 45.4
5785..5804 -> 42.9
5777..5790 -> 40.8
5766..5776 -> 44.7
